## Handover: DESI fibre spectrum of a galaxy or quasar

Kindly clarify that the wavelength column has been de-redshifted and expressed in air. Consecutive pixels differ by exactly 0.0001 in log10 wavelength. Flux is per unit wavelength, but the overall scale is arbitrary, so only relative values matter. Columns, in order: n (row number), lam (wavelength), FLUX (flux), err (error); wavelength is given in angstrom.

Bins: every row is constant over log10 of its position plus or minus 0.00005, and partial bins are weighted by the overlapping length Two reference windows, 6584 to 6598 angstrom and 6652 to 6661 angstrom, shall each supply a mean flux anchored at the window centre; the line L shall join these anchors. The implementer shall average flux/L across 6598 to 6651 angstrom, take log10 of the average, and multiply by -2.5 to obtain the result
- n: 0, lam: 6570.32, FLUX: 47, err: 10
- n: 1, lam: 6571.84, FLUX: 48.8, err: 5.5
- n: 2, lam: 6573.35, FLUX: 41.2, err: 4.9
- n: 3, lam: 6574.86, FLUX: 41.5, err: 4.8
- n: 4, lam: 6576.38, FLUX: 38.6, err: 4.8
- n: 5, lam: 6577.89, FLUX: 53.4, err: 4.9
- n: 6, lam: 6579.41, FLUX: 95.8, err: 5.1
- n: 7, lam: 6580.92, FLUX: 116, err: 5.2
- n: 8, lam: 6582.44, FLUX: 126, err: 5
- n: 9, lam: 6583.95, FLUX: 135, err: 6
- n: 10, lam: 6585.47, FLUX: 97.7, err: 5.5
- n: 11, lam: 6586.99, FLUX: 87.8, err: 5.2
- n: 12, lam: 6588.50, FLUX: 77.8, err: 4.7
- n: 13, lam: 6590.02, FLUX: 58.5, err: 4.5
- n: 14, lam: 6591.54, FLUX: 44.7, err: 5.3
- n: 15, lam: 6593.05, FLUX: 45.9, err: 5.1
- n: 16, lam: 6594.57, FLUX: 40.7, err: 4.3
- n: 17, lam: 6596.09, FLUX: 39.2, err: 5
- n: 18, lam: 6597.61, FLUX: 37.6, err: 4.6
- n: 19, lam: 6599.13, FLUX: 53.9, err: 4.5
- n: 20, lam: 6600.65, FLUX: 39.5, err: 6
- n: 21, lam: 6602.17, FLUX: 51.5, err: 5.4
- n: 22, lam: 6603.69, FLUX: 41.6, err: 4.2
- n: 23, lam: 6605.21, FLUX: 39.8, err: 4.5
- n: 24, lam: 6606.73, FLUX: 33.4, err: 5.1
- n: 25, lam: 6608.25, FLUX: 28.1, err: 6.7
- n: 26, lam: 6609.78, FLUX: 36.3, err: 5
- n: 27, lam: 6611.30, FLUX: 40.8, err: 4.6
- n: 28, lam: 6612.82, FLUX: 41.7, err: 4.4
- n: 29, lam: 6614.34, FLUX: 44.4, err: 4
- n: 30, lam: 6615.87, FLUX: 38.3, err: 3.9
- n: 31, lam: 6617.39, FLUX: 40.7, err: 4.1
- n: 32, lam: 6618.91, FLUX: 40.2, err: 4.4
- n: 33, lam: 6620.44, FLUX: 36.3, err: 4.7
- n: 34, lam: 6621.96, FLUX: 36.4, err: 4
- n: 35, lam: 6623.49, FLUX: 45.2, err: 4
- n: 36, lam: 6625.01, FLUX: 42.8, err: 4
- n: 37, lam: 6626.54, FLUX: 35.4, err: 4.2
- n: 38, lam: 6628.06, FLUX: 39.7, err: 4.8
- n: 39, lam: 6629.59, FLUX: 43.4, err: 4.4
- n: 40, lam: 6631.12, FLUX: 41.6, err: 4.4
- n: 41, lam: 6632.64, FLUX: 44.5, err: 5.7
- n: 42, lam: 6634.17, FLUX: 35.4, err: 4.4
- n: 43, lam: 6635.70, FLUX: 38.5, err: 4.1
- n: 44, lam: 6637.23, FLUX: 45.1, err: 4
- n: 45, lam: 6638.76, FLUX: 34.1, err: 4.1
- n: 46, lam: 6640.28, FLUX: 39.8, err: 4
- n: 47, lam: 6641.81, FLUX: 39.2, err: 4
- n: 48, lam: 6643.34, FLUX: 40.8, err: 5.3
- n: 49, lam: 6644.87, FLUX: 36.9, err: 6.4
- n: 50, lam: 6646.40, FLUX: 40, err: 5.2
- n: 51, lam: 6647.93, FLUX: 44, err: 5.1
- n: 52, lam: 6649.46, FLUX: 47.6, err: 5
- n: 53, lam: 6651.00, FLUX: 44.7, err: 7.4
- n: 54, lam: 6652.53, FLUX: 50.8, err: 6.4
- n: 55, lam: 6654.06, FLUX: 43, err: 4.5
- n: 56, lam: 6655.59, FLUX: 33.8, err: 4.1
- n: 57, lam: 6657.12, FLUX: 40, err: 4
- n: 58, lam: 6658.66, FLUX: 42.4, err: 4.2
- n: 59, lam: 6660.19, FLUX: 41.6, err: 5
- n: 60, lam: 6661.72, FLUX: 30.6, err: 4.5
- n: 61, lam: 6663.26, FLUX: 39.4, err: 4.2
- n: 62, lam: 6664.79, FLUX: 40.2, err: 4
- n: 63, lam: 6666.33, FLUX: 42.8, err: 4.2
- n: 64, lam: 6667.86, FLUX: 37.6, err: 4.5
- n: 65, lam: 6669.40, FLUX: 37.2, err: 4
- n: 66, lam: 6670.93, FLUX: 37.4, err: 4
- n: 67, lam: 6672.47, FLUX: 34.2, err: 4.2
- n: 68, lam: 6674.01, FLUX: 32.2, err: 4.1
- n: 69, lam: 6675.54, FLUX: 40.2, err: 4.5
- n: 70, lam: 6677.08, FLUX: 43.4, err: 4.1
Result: 0.26 mag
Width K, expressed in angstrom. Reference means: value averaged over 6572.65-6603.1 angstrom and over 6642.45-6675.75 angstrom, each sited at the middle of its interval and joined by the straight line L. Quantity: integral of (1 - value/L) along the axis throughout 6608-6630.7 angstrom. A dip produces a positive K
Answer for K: 6.14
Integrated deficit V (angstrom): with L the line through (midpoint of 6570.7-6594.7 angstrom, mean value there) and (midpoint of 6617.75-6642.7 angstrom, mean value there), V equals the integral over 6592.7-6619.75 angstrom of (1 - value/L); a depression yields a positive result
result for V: 7.37 angstrom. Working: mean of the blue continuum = 72.3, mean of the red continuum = 39.9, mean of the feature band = 40.7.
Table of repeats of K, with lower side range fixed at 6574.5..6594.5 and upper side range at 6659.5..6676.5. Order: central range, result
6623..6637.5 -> 3.8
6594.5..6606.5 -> 4.7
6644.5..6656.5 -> 0.8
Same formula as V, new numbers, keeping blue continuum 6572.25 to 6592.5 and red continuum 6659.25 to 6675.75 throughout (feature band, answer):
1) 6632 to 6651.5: 3.4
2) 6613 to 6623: 3.5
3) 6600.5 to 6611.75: 4.7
